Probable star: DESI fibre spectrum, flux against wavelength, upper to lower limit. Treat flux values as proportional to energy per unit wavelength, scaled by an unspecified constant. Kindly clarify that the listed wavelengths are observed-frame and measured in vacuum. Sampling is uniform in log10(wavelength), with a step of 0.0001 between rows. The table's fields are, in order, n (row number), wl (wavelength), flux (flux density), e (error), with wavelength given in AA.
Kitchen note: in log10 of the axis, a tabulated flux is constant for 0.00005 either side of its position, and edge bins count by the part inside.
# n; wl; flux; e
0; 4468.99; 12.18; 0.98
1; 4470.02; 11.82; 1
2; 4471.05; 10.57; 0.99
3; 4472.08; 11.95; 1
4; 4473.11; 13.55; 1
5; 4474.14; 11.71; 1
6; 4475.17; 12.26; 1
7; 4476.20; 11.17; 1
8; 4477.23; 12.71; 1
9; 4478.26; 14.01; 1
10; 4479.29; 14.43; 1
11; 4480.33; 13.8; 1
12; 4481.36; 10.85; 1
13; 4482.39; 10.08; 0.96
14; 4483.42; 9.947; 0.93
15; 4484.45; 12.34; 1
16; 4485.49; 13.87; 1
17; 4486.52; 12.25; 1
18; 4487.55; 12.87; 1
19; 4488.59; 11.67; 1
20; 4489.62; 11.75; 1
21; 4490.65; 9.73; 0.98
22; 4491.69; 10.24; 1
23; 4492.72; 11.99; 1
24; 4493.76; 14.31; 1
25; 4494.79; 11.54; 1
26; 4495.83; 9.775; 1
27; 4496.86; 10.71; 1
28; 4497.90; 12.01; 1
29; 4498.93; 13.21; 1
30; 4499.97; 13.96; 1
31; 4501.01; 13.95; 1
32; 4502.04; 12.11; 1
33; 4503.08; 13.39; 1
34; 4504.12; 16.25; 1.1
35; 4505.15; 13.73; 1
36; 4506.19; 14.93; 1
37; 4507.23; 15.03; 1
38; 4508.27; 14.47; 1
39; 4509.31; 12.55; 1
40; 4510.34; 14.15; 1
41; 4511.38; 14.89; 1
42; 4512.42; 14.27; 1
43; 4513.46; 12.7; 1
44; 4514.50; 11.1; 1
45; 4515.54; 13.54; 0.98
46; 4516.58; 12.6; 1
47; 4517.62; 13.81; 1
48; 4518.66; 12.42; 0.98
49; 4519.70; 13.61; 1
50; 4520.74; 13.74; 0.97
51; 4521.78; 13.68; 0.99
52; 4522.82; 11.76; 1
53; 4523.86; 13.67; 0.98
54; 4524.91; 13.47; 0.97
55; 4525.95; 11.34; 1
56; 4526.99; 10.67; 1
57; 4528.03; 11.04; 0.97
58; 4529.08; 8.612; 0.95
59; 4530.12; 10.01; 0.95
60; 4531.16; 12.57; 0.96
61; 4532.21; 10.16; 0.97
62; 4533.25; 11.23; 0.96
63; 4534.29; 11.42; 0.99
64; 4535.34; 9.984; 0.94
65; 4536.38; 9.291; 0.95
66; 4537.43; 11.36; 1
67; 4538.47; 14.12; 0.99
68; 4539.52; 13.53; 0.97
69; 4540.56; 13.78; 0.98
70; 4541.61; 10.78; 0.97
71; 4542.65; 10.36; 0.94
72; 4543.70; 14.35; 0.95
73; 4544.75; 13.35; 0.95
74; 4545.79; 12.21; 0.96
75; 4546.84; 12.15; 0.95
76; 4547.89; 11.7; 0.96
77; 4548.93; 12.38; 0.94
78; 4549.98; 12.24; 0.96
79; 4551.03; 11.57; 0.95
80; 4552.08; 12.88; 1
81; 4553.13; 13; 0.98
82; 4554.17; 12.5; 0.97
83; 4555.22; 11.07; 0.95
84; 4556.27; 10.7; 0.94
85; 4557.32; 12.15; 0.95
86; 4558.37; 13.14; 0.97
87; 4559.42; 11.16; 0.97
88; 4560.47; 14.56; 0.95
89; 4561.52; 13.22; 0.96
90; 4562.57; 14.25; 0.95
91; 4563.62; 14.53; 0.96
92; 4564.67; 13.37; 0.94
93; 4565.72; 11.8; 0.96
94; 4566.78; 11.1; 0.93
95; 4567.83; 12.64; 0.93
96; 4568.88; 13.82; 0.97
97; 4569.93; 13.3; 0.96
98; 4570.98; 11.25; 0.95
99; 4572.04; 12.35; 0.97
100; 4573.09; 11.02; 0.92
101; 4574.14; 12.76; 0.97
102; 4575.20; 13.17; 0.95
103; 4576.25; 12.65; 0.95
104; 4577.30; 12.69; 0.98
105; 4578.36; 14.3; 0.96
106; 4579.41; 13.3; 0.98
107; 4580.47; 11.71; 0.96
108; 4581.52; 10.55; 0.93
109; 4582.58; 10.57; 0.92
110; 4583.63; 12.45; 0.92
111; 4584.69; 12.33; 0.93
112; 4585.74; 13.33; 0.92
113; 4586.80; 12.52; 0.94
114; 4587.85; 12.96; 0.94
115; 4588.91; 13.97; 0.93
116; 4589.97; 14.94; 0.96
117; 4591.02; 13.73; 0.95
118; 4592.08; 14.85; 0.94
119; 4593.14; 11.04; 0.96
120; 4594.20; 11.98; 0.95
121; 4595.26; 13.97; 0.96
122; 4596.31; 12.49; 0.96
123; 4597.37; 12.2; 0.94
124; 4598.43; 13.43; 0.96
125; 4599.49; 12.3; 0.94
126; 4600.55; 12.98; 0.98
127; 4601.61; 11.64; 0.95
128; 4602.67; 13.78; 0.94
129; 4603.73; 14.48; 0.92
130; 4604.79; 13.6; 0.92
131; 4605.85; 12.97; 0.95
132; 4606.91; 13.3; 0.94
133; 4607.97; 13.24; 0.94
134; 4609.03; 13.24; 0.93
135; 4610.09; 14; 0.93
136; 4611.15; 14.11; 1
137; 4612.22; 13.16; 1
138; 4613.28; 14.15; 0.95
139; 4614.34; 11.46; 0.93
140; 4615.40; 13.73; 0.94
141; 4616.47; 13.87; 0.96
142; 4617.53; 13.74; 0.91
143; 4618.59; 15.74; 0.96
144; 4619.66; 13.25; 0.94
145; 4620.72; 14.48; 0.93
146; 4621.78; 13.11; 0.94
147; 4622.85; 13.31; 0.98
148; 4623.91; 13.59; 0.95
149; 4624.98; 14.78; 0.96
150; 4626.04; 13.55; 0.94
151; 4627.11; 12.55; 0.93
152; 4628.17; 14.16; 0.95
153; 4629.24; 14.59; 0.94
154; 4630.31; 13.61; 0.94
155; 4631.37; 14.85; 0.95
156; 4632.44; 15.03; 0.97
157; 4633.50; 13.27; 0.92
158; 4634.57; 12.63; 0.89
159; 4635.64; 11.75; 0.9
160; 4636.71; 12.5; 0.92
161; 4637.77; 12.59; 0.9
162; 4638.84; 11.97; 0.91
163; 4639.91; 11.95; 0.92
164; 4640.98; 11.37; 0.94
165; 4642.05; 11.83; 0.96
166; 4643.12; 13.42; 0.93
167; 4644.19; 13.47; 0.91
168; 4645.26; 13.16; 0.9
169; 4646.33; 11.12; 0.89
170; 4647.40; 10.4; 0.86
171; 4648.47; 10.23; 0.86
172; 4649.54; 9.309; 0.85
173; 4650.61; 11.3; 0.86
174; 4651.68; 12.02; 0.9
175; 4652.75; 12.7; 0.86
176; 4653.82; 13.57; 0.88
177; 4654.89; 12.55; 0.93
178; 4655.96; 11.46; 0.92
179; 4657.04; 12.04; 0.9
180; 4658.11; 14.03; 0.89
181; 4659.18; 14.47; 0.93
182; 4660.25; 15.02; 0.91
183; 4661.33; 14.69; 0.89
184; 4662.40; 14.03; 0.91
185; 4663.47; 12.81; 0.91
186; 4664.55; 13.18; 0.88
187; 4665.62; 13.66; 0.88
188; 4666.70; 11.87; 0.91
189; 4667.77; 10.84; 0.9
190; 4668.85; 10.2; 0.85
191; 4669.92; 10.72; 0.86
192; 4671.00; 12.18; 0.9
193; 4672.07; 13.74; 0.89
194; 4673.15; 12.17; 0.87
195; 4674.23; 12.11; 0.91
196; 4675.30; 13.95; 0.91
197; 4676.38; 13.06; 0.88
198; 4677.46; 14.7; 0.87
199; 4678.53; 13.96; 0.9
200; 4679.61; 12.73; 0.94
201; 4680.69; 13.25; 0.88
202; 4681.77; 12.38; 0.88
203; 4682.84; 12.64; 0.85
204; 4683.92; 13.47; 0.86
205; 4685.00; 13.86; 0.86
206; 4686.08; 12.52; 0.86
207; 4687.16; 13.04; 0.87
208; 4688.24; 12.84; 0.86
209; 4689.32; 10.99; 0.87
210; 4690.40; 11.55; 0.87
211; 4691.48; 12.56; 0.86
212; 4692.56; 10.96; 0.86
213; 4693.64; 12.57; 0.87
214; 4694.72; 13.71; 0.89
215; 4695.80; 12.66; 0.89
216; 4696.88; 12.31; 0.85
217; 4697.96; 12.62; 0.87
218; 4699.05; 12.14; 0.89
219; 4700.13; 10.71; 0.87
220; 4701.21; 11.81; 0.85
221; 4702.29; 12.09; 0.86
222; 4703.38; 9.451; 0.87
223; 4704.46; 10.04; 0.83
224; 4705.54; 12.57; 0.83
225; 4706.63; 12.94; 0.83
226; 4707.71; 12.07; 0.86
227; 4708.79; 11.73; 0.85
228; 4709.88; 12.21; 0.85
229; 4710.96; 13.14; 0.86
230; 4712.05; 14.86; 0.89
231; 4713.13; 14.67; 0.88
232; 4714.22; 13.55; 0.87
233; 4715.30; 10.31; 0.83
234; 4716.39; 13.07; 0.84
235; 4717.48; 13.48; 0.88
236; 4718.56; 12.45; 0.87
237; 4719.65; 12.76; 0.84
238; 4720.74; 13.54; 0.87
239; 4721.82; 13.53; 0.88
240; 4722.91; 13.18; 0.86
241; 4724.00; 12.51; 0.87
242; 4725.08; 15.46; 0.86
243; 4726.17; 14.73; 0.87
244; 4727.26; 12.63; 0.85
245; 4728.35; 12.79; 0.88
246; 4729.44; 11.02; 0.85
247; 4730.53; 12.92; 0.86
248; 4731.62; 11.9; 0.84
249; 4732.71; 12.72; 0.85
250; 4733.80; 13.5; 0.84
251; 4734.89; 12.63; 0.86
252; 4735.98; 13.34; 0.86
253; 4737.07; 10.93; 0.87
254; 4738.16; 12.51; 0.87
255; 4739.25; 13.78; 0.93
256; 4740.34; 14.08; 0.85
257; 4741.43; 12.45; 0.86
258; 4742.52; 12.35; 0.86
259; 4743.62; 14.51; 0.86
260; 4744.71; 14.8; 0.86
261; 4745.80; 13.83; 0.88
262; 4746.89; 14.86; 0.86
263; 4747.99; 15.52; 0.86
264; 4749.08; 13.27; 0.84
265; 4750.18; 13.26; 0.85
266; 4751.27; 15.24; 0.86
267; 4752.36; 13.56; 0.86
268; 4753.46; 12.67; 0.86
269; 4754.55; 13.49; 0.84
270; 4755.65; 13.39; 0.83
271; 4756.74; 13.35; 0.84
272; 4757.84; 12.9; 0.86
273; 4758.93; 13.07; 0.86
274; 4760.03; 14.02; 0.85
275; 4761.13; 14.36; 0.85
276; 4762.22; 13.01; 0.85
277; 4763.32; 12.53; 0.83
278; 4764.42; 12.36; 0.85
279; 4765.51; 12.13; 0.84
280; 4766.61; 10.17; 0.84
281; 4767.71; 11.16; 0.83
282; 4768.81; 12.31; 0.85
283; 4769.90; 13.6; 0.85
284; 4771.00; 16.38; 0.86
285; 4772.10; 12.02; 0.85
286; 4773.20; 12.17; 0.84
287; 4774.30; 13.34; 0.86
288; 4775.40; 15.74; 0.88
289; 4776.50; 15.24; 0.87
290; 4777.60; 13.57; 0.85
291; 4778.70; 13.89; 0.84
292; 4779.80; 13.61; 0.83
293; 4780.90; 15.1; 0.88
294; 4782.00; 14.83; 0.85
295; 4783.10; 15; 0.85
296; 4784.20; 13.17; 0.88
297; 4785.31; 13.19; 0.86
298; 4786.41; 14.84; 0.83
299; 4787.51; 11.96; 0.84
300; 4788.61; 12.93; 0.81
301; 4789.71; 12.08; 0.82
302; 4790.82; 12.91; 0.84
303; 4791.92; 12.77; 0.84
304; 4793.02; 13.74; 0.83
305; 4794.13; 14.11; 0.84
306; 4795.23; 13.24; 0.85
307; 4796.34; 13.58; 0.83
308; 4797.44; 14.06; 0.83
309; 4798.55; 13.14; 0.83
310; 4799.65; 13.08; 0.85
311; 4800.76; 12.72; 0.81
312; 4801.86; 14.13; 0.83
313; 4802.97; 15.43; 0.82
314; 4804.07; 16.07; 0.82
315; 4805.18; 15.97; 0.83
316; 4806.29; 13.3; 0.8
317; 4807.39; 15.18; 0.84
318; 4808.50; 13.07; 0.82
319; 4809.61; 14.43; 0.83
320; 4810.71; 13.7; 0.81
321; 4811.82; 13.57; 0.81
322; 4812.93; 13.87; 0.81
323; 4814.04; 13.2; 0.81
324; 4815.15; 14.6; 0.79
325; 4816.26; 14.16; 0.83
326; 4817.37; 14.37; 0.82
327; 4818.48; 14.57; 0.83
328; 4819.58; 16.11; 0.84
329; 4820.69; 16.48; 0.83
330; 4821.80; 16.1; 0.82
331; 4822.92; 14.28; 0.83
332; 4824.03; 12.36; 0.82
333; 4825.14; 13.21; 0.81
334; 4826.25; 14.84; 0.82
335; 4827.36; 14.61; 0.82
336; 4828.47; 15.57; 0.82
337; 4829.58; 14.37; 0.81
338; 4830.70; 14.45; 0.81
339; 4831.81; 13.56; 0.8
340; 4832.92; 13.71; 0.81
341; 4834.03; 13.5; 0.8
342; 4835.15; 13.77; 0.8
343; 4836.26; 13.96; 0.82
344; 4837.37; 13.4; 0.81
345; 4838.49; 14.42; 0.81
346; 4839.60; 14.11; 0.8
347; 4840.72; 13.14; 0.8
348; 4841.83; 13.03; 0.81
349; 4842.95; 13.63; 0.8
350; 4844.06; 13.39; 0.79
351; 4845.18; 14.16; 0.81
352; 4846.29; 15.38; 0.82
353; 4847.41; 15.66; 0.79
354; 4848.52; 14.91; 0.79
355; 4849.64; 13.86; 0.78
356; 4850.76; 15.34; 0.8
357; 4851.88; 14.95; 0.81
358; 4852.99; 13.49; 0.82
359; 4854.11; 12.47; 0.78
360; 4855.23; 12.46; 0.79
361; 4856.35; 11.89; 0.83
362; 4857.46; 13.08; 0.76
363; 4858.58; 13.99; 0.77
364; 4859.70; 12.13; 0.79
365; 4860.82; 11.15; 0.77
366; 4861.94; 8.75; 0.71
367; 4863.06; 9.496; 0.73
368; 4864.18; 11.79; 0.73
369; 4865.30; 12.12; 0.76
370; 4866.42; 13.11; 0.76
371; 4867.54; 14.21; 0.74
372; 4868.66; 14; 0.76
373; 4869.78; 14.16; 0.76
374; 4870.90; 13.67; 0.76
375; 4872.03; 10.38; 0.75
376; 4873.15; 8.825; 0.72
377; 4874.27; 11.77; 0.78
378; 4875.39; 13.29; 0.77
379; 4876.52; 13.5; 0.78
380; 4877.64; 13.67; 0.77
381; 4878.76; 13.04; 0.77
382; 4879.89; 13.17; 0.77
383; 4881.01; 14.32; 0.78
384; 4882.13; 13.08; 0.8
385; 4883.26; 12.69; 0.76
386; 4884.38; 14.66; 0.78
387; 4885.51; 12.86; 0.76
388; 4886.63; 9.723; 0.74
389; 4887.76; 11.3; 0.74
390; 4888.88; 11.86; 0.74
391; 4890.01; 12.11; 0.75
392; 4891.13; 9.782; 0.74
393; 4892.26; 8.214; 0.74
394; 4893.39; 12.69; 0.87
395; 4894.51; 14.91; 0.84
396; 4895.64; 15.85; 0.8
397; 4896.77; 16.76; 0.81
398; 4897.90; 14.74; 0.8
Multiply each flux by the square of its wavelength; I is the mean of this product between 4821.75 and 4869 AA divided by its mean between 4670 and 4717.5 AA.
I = 1.15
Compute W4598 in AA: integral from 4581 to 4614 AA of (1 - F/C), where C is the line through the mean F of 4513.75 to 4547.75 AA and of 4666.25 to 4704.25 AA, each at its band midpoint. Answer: -2.3 AA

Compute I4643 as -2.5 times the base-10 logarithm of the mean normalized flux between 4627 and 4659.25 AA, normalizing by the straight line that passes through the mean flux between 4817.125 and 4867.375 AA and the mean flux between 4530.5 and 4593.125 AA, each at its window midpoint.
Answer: 0.02 mag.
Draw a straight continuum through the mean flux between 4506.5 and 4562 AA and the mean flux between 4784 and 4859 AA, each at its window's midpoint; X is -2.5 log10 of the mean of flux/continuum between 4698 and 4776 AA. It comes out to 0.04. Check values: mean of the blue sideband 12.4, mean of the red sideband 14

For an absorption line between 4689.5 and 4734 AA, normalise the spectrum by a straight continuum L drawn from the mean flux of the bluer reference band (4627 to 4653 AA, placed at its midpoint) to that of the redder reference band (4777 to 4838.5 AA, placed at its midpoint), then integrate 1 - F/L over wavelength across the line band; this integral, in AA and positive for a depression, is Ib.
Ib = 2.0 AA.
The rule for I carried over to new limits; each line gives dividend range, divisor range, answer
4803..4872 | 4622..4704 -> 1.17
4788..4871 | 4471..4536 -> 1.27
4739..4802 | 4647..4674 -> 1.14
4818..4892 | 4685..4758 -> 1.09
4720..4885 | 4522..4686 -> 1.16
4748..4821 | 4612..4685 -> 1.12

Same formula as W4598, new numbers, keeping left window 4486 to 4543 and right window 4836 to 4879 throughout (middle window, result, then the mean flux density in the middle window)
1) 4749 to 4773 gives -0.38 AA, 13.1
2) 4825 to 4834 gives -0.89 AA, 14.3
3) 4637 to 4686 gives 0.42 AA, 12.6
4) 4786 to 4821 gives -2.70 AA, 14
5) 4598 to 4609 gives -0.52 AA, 13.2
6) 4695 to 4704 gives 0.70 AA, 11.8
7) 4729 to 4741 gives 0.14 AA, 12.7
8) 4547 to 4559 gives 0.35 AA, 12.1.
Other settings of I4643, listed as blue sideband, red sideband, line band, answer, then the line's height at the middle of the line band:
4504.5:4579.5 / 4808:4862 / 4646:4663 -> 0.05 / 13.1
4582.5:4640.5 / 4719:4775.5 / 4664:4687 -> 0.04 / 13.3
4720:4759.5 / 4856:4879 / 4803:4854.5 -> -0.14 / 12.6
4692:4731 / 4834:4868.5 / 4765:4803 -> -0.04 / 12.9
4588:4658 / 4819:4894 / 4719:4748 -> -0.01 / 13.1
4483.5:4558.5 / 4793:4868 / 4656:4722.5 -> 0.04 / 13.2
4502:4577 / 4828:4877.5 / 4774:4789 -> -0.08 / 13.1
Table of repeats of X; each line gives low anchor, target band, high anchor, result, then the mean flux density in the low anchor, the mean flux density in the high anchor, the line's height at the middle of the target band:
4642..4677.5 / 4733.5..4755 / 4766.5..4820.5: -0.02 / 12.5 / 13.8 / 13.3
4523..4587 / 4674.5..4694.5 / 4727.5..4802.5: 0.00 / 12.2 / 13.3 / 12.9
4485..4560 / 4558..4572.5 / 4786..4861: -0.02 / 12.4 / 13.9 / 12.6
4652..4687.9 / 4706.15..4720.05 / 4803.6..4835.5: 0.04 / 13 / 14.4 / 13.4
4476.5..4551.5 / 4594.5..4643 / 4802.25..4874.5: -0.04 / 12.4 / 13.7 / 12.8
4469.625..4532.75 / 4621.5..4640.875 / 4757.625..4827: -0.02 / 12.5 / 13.8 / 13.1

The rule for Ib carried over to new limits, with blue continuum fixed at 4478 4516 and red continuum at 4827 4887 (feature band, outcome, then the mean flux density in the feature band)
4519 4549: 2.0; 11.9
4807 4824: -1.6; 14.4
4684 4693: 0.4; 12.4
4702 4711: 0.9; 11.7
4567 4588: 0.7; 12.5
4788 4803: -0.2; 13.3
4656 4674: 0.2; 12.8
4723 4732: 0.0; 13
